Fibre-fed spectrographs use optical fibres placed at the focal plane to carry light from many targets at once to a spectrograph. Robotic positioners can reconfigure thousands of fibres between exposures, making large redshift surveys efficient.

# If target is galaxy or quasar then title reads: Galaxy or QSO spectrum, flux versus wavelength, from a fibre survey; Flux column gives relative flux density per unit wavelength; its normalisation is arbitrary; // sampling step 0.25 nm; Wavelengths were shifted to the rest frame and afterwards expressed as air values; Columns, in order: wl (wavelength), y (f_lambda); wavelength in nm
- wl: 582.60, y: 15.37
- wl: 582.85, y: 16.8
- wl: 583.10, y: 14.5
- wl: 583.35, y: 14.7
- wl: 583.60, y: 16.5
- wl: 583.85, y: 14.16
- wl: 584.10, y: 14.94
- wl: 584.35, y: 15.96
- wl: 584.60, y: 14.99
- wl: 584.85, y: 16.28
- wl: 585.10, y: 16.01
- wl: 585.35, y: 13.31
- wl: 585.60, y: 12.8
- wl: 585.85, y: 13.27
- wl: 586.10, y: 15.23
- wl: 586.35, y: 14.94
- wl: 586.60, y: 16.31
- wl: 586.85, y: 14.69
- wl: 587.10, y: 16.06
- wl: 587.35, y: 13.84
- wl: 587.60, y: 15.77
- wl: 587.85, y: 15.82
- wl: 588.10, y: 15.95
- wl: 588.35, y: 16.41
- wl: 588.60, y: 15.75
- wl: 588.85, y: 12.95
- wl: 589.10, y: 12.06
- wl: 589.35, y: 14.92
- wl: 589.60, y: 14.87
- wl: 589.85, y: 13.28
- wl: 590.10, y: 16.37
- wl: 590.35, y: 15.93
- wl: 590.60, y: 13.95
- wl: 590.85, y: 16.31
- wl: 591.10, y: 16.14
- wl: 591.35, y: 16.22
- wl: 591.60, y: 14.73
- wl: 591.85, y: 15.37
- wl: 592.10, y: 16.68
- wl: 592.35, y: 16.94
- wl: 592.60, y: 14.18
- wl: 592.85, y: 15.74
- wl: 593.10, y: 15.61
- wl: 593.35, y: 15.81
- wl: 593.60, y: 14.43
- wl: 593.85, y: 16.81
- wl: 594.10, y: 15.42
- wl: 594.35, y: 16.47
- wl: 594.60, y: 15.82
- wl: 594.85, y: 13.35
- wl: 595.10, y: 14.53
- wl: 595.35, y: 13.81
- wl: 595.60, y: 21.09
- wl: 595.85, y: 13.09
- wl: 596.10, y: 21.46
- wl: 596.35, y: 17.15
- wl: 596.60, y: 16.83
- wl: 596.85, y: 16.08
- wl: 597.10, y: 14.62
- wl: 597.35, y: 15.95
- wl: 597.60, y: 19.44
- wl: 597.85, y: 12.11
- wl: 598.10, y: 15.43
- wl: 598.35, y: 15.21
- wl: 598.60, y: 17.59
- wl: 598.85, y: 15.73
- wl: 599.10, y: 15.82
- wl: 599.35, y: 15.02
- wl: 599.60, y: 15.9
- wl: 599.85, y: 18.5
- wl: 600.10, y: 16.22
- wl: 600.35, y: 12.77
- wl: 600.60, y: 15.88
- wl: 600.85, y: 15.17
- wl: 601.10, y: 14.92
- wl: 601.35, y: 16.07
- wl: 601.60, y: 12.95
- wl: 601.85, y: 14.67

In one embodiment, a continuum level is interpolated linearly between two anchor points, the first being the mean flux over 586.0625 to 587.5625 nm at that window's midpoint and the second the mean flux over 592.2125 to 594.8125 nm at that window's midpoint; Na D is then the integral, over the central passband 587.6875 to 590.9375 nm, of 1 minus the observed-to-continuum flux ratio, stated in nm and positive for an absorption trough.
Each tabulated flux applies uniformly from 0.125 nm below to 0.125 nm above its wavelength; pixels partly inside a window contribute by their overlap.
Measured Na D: 0.09 nm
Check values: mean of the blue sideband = 15.2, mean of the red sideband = 15.6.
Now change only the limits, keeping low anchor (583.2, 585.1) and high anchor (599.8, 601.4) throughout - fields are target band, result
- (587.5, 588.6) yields -0.039 nm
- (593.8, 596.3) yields -0.119 nm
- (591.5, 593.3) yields -0.021 nm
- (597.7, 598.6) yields 0.036 nm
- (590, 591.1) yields -0.018 nm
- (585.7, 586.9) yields 0.043 nm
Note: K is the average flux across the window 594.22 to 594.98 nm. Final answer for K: 15.2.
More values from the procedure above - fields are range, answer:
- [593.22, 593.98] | 15.7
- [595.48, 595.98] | 17.1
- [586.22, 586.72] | 15.6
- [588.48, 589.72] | 14.1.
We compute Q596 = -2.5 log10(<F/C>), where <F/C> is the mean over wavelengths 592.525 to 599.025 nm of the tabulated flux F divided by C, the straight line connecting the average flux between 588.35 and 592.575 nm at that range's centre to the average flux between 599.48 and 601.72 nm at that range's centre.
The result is -0.05 mag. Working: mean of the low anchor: 15.2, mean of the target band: 15.9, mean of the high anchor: 15.4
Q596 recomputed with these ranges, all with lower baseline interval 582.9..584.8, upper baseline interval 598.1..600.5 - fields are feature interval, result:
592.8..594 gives 0.00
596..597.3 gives -0.09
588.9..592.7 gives 0.02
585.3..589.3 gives 0.05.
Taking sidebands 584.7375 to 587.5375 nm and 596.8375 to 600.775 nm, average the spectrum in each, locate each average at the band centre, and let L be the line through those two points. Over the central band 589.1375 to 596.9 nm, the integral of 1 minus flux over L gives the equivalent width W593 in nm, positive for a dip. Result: -0.211 nm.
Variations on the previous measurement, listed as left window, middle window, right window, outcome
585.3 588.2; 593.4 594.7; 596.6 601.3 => -0.03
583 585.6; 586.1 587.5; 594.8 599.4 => 0.00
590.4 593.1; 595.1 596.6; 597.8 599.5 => -0.15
